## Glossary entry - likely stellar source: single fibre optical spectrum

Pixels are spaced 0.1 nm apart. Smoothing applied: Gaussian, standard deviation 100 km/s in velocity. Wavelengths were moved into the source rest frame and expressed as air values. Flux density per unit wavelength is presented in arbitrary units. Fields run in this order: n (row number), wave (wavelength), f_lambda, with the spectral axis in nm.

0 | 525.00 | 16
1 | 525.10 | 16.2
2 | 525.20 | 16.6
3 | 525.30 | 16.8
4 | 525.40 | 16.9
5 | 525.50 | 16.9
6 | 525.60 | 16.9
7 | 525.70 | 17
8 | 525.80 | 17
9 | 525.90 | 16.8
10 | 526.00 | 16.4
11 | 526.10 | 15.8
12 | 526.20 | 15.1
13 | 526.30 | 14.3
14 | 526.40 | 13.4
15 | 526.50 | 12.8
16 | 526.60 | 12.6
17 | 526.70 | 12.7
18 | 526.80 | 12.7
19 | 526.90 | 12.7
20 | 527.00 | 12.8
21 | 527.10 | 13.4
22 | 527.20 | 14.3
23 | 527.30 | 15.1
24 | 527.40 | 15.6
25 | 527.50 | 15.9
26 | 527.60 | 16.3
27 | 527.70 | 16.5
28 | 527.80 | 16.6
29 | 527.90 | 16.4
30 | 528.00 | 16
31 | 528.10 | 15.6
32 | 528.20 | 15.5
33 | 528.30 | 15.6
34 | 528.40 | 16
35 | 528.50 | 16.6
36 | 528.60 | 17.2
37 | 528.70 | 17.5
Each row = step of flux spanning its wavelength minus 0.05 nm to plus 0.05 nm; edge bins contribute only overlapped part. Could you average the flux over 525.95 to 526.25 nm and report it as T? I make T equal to 15.8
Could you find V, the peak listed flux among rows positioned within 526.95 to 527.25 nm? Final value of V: 14.3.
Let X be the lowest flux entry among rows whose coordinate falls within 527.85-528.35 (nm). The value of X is 15.5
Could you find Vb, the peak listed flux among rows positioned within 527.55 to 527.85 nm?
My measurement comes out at 16.6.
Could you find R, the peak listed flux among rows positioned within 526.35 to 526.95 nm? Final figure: 13.4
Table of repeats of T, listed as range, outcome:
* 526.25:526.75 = 13.2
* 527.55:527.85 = 16.5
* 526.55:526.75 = 12.7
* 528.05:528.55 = 15.9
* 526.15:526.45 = 14.3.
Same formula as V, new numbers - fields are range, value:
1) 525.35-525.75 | 17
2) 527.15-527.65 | 16.3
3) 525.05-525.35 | 16.8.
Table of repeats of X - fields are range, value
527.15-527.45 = 14.3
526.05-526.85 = 12.6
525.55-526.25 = 15.1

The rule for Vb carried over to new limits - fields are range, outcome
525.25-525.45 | 16.9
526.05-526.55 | 15.8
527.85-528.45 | 16.4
